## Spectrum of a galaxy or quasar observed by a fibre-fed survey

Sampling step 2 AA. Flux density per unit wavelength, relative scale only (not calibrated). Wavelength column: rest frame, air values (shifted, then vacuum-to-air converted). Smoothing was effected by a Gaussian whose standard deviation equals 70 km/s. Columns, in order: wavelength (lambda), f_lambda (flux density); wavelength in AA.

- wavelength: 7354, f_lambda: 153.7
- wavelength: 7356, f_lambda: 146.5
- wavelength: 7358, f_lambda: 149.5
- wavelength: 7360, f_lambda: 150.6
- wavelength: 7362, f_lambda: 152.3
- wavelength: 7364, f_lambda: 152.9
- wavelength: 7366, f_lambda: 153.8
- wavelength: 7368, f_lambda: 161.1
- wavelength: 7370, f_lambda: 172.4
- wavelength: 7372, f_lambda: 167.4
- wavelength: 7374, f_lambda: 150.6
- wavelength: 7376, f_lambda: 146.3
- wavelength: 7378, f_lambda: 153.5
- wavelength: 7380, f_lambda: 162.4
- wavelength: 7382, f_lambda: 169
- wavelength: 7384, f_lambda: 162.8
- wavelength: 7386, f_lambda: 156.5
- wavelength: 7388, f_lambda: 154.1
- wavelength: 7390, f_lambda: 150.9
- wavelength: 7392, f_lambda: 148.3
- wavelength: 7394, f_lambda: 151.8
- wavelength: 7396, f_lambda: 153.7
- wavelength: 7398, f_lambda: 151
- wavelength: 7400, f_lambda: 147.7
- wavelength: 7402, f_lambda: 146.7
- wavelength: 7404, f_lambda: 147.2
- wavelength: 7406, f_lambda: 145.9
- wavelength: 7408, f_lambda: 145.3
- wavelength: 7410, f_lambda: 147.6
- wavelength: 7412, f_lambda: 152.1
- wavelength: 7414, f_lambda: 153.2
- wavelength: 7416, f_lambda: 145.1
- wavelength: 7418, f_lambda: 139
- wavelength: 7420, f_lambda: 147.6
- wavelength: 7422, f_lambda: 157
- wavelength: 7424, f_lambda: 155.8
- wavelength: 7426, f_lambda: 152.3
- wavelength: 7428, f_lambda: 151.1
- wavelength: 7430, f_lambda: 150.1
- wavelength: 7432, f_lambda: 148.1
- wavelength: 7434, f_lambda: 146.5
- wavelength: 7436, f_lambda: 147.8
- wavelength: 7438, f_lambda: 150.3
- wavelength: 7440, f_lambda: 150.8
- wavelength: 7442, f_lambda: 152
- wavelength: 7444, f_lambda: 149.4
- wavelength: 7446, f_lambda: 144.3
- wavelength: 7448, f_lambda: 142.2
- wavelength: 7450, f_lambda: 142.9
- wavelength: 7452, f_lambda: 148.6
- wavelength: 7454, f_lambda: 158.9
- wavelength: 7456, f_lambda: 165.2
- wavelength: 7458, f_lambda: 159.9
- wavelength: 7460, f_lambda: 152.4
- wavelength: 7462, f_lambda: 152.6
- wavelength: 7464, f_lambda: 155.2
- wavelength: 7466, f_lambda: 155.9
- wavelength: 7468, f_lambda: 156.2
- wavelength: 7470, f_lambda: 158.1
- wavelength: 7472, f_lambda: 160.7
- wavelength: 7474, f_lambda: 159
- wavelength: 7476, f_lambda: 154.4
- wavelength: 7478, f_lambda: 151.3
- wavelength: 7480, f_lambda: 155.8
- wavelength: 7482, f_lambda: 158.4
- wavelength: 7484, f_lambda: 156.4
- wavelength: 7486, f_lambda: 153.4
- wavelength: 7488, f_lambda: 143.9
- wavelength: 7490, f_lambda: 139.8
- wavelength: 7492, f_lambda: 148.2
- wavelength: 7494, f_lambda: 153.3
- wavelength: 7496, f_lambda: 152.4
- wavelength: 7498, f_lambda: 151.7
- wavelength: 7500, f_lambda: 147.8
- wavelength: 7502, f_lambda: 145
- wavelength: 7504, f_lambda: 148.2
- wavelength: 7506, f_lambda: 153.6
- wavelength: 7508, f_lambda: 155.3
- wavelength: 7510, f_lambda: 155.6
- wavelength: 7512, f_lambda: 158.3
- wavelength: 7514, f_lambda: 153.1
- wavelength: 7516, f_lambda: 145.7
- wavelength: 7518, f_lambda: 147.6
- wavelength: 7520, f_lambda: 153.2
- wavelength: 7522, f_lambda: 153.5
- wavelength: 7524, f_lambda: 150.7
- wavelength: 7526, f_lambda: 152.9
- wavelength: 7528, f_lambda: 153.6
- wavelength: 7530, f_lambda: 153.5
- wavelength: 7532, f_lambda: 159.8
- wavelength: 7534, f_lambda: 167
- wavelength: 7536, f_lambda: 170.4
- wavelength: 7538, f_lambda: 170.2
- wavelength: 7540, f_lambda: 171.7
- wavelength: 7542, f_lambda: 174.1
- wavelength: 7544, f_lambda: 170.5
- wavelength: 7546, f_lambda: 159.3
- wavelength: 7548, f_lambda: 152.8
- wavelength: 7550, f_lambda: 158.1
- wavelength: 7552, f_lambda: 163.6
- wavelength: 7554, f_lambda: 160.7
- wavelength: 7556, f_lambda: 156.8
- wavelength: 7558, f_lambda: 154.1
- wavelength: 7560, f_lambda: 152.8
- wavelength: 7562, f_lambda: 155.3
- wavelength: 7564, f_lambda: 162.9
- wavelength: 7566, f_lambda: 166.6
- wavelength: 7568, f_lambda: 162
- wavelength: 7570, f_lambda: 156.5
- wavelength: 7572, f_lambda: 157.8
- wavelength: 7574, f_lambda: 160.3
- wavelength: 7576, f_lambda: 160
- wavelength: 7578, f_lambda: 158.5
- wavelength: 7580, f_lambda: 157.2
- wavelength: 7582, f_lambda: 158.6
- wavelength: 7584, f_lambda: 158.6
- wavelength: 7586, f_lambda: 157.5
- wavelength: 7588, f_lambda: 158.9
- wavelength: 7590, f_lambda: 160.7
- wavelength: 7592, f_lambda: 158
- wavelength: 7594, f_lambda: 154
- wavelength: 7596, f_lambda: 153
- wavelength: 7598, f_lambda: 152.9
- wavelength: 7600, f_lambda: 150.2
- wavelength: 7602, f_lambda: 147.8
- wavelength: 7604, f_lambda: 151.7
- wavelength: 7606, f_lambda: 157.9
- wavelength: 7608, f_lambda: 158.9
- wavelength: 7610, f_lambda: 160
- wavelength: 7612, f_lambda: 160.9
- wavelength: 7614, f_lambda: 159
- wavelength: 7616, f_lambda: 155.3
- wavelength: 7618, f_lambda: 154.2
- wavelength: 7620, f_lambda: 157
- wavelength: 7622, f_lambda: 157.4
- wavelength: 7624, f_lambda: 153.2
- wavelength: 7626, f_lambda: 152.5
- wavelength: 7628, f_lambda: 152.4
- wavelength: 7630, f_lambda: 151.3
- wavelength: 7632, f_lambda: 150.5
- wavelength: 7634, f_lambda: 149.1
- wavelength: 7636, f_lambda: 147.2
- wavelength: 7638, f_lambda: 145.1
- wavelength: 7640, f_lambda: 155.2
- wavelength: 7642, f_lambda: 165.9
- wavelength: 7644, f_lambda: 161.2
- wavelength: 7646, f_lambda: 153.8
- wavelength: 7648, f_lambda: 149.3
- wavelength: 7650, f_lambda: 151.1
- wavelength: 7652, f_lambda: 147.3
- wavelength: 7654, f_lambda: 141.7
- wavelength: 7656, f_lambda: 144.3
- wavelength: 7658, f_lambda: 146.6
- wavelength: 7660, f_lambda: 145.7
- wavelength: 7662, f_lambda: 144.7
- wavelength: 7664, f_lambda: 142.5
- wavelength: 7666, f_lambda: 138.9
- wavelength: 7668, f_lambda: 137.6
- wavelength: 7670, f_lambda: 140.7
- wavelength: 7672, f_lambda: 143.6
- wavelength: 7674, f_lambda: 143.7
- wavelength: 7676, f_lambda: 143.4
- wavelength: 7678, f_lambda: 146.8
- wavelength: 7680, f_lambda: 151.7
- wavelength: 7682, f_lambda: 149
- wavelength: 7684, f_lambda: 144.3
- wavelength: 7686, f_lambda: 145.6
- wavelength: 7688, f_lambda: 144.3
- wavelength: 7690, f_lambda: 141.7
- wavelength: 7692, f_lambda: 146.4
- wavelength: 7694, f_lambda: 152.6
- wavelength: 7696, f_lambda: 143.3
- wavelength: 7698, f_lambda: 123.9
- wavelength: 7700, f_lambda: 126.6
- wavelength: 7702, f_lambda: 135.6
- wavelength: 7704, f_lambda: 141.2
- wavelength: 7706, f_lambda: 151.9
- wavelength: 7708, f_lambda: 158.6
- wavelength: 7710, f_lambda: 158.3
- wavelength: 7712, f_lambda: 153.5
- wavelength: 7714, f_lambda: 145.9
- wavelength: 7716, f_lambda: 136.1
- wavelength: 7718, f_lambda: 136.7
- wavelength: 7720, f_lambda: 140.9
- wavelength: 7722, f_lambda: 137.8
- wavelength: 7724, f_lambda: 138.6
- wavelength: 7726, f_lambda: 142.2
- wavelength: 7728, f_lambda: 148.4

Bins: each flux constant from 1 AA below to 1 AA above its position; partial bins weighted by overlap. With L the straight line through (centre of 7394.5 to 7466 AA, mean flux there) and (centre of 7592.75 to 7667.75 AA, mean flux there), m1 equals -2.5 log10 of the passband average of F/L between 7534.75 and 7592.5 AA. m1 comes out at -0.07 mag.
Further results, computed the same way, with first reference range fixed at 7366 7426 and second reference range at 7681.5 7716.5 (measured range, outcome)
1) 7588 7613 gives -0.060 mag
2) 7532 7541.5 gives -0.136 mag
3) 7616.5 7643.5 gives -0.050 mag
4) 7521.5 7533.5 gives -0.037 mag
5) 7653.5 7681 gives 0.012 mag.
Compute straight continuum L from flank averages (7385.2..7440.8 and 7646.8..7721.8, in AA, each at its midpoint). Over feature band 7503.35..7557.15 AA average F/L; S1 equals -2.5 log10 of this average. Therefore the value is -0.08 mag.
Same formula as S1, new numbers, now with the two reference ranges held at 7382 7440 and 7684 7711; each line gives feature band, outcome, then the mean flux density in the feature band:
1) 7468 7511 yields -0.03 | 153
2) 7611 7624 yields -0.08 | 157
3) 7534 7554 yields -0.13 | 165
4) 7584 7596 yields -0.08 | 157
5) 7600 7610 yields -0.06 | 154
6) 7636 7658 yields -0.04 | 151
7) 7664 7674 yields 0.03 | 141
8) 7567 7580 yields -0.09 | 159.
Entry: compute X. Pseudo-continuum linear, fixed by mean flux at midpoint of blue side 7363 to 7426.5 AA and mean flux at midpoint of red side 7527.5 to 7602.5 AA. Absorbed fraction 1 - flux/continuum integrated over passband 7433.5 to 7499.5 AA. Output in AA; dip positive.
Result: 1.5 AA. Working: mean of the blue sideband 153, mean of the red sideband 159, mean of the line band 152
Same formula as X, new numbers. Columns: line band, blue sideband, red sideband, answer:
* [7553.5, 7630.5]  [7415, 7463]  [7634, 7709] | -4.90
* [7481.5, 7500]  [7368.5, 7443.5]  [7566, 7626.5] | 0.46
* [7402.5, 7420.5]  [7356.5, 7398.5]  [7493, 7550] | 1.03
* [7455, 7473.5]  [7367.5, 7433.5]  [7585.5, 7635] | -0.48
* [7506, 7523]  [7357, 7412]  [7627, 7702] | -0.30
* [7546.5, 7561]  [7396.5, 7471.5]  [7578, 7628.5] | -0.25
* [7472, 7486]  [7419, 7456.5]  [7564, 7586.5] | -0.27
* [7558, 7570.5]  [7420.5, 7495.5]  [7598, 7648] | -0.44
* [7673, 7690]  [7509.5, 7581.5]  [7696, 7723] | -0.10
